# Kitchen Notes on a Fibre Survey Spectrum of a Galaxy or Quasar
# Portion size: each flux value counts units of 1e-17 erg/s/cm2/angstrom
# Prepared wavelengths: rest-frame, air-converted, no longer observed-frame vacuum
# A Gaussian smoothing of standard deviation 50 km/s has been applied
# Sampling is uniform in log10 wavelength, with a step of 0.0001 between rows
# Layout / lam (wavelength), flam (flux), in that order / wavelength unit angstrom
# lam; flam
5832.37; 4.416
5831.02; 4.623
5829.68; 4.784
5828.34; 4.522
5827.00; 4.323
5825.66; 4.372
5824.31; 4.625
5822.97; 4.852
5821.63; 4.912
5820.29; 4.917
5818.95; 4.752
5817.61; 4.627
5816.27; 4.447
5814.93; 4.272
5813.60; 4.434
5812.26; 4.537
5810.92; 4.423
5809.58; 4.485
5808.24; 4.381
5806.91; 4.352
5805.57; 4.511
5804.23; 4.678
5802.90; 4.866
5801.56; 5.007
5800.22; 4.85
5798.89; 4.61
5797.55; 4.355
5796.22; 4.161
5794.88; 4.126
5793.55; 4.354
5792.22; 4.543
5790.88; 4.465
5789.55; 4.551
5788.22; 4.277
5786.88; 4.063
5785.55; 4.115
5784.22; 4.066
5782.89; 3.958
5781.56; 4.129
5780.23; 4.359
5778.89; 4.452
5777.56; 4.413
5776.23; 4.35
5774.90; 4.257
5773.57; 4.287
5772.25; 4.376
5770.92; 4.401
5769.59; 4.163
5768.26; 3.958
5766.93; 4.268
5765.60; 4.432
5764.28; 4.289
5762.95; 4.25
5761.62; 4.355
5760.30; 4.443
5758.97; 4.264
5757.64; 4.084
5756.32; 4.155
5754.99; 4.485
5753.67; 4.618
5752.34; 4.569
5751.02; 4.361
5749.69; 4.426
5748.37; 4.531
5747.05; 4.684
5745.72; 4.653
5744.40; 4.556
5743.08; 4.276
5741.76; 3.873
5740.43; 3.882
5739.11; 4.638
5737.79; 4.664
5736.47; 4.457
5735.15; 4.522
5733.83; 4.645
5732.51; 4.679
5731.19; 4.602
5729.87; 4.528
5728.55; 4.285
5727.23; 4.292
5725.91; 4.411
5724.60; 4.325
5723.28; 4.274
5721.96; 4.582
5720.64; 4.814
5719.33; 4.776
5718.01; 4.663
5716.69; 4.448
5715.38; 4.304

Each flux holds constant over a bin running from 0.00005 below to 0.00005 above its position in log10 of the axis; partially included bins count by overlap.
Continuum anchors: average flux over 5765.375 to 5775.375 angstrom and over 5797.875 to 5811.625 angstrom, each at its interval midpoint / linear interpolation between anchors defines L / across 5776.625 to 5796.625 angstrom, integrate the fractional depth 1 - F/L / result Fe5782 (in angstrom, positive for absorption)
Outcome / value 0.7 angstrom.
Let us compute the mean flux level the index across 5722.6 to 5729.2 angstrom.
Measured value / 4.32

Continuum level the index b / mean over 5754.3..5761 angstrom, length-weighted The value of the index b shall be 4.29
